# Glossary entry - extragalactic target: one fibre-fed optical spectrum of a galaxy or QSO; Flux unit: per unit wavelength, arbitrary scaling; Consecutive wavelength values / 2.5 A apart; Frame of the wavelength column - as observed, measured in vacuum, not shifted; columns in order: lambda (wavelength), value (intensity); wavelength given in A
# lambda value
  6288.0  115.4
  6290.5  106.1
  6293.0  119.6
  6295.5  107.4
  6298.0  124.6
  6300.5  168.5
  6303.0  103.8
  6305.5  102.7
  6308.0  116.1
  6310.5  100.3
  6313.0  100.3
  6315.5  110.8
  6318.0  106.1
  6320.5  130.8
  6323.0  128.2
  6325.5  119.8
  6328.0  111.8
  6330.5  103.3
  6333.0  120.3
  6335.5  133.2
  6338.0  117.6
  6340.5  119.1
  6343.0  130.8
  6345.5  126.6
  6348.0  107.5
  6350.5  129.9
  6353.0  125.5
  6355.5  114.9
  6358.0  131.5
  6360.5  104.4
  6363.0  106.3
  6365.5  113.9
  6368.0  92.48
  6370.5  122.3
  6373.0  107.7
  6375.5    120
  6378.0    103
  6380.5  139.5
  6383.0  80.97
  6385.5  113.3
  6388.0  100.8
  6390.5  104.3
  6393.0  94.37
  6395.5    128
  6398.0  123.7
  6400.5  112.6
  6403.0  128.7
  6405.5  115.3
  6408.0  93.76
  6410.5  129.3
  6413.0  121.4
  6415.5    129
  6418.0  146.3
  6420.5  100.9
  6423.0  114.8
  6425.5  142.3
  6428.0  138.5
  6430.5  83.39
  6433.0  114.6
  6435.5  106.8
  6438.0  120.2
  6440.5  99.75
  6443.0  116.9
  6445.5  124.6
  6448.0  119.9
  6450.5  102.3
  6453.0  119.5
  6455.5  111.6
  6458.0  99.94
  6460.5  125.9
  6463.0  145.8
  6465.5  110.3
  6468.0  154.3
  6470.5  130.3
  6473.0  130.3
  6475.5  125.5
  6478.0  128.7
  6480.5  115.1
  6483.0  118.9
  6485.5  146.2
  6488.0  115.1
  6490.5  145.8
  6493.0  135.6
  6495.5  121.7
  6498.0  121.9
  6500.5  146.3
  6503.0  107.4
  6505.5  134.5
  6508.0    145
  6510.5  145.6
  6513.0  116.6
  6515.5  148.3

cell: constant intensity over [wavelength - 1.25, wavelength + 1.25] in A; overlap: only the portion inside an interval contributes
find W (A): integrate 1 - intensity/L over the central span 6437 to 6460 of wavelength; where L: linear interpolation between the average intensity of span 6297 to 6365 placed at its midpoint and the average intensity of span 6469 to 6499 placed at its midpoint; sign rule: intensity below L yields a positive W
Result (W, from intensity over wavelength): 2.3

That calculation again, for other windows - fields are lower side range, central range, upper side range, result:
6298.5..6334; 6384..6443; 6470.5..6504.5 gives 3.4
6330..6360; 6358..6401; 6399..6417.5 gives 3.6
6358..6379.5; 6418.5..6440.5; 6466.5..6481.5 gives 1.2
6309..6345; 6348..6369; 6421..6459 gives 0.3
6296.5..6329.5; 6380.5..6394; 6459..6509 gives 2.2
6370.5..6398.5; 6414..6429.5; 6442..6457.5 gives -2.0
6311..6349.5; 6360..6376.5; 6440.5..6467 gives 1.1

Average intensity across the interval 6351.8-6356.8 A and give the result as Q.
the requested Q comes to 120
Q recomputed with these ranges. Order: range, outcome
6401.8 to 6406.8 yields 122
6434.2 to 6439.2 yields 113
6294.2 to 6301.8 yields 133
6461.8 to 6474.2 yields 134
